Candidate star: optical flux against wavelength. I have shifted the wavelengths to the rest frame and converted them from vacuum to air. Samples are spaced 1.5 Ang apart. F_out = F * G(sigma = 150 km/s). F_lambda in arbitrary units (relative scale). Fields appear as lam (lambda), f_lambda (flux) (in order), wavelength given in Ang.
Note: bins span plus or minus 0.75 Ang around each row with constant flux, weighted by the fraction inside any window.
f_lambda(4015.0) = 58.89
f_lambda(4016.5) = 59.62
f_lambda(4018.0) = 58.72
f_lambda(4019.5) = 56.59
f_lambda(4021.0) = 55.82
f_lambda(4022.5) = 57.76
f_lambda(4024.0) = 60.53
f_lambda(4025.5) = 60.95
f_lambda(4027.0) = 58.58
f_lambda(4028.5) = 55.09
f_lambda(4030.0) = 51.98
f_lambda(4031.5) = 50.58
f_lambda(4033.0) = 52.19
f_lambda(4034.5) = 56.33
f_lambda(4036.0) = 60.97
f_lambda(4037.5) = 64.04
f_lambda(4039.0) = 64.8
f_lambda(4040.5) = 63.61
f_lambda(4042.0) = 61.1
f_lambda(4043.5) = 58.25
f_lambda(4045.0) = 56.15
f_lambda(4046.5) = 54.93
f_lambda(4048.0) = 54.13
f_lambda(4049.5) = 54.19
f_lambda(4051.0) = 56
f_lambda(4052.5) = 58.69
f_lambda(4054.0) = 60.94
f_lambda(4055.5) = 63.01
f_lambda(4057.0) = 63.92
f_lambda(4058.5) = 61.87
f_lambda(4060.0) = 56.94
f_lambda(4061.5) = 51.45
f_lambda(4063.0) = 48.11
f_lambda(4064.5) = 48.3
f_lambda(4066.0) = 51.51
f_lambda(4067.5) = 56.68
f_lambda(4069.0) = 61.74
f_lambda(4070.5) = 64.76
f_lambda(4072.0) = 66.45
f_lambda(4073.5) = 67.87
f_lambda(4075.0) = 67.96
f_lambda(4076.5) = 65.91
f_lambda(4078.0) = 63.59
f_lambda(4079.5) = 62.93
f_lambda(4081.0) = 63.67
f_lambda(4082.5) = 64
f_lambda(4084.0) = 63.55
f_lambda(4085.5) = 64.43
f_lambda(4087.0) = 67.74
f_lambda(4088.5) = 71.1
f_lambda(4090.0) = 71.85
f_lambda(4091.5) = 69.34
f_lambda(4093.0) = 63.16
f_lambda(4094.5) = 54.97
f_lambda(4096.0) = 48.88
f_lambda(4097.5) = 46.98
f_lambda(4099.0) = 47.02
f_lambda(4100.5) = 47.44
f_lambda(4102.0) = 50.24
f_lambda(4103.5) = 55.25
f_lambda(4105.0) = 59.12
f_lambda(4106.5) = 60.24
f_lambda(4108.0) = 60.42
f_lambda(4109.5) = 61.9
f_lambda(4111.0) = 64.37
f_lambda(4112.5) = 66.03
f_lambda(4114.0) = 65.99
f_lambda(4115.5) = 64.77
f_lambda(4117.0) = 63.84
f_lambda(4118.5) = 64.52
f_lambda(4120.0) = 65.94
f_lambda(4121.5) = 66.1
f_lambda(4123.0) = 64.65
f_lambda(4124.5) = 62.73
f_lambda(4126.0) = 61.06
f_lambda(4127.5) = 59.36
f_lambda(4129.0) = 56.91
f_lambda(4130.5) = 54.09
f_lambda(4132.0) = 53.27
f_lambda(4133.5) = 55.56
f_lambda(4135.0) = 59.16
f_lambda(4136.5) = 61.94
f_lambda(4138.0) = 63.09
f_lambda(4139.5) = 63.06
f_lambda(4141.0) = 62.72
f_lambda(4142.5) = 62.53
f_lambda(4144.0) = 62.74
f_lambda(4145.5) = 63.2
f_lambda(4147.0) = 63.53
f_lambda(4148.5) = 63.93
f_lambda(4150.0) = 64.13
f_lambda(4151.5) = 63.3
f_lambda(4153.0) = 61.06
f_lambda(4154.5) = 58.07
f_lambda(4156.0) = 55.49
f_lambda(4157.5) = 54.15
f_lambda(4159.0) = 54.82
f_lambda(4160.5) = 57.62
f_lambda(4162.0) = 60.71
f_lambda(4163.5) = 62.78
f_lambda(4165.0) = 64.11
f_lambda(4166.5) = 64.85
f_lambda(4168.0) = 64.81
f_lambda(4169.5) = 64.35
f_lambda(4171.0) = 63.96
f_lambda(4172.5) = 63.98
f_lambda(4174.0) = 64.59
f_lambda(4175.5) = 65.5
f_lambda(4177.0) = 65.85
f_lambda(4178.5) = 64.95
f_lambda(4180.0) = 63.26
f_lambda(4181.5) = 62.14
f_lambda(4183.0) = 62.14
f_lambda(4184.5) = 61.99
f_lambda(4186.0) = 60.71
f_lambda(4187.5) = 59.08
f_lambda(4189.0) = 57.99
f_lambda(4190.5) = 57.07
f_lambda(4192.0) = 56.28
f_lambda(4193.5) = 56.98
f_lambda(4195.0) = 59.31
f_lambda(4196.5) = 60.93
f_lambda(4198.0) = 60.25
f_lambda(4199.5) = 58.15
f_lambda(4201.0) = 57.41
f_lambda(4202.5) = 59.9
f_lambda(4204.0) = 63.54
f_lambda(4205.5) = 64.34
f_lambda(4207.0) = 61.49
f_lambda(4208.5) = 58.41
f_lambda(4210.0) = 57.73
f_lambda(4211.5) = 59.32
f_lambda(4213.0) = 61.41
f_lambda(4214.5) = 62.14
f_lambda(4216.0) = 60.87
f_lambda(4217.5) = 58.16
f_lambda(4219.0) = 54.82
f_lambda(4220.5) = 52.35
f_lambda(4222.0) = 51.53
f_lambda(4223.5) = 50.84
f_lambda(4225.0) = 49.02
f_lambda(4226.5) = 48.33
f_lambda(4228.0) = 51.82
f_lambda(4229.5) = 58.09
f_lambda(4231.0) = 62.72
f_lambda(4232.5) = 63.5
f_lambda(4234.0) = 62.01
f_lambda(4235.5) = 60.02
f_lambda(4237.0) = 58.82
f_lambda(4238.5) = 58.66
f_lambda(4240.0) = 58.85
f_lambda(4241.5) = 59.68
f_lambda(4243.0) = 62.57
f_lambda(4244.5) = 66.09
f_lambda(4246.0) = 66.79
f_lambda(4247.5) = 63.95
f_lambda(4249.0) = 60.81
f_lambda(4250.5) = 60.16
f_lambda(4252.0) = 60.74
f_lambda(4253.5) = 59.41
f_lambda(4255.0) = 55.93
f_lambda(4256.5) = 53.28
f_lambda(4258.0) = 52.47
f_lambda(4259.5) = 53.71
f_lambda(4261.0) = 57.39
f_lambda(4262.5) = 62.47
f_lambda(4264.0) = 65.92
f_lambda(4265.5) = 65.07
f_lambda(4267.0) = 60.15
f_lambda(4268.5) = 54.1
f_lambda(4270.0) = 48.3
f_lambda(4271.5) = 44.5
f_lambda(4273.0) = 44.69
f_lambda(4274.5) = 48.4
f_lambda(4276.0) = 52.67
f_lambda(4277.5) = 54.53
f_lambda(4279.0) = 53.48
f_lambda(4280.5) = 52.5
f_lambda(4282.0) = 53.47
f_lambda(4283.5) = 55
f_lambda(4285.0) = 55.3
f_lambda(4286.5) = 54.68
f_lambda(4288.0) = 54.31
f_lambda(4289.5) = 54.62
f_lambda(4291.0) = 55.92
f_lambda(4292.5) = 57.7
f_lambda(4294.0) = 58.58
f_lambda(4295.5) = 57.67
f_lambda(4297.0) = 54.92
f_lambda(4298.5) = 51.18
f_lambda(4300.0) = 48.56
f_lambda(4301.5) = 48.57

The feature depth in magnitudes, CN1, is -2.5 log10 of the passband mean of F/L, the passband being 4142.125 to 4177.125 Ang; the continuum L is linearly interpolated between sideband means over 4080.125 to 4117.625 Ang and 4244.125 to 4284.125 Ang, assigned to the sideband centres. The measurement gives -0.05 mag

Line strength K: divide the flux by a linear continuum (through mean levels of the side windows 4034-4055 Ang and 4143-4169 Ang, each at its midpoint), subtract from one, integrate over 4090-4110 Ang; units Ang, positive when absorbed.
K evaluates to 1.3 Ang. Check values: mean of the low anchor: 58.9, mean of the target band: 56.3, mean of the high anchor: 61.2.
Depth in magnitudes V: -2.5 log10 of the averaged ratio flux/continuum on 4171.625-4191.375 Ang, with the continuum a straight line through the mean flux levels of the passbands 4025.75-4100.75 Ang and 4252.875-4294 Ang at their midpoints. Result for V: -0.10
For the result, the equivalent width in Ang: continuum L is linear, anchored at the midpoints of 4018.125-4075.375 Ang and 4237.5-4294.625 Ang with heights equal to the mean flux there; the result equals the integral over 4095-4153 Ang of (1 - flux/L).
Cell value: -2.3 Ang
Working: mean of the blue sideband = 58.2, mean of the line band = 60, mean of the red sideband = 56.8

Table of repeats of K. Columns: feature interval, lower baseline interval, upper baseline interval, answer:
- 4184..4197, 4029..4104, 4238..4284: -0.25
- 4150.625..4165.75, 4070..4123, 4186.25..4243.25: 0.21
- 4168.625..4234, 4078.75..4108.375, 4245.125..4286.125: -2.35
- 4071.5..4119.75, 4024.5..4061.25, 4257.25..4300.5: -3.64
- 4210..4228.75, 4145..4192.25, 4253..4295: 1.05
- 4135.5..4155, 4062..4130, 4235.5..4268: -0.62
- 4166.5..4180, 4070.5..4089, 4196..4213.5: -0.68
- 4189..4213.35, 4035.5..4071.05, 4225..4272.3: -0.46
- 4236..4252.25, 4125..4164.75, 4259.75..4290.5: -1.66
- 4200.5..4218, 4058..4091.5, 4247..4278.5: -0.82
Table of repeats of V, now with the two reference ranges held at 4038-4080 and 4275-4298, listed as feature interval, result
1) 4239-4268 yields -0.09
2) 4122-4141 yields -0.03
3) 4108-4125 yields -0.11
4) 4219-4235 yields 0.02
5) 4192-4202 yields -0.04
